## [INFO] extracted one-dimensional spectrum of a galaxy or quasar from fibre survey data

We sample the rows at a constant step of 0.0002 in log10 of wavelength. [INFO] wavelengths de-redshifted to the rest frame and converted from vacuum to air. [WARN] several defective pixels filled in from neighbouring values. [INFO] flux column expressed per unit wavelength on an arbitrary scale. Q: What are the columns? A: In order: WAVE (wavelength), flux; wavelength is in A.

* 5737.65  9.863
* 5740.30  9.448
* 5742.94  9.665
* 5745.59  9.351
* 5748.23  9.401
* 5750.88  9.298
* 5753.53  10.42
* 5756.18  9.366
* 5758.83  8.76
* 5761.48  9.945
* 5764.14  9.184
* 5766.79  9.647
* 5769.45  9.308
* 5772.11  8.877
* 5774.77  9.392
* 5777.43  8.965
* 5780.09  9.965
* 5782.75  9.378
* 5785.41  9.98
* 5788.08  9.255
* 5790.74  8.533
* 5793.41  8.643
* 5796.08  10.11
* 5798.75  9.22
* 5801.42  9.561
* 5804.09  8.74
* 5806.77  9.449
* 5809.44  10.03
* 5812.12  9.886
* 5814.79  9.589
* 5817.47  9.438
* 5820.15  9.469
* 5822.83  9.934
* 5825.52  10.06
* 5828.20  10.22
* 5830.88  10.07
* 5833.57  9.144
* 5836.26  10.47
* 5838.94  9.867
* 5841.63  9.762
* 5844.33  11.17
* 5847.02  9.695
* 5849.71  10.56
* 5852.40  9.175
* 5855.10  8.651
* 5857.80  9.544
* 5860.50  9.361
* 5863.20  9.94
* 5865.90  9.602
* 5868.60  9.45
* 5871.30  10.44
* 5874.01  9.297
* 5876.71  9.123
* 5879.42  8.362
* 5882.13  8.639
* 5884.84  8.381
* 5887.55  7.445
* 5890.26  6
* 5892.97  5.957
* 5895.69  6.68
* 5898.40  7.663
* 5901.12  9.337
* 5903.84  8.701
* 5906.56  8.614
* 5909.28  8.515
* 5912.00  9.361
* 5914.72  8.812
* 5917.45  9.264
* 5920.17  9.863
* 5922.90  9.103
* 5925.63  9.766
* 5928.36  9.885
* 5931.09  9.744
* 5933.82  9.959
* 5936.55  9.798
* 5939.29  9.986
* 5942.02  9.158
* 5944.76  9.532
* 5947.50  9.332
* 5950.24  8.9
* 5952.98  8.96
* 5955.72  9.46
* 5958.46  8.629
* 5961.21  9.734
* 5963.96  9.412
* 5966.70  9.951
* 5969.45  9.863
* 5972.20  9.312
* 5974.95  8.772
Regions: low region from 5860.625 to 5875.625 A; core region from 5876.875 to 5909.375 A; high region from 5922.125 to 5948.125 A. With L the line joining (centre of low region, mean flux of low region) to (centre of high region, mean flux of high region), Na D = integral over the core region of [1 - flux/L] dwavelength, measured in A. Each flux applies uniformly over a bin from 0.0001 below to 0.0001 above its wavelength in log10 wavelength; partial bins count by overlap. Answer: 6.1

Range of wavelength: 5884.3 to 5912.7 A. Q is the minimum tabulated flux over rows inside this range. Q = 5.957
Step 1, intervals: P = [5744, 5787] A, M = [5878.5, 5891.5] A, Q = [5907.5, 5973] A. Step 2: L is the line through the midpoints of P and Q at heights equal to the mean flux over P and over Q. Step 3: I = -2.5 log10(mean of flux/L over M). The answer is 0.21 mag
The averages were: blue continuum 9.45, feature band 7.76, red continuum 9.43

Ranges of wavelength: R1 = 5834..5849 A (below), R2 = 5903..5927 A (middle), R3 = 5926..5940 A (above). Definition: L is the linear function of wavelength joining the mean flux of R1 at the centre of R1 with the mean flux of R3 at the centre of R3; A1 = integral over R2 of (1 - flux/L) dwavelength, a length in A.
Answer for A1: 1.93 A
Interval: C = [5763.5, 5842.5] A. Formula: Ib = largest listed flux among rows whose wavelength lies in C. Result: 10.47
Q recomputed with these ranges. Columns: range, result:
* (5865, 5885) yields 8.362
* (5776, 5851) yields 8.533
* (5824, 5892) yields 6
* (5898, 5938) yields 7.663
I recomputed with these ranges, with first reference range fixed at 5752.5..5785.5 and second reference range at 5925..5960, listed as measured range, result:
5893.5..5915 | 0.136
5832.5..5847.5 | -0.066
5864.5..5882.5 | 0.017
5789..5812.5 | 0.014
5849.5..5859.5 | 0.012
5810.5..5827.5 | -0.034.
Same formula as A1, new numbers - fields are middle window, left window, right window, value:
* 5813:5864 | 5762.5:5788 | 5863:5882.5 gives -2.28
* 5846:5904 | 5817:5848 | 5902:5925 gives 4.76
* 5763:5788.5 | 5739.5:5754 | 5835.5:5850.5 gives 0.94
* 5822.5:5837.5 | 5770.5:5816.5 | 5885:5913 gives -1.92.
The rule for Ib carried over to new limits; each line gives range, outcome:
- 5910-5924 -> 9.863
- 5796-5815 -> 10.11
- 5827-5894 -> 11.17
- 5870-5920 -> 10.44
